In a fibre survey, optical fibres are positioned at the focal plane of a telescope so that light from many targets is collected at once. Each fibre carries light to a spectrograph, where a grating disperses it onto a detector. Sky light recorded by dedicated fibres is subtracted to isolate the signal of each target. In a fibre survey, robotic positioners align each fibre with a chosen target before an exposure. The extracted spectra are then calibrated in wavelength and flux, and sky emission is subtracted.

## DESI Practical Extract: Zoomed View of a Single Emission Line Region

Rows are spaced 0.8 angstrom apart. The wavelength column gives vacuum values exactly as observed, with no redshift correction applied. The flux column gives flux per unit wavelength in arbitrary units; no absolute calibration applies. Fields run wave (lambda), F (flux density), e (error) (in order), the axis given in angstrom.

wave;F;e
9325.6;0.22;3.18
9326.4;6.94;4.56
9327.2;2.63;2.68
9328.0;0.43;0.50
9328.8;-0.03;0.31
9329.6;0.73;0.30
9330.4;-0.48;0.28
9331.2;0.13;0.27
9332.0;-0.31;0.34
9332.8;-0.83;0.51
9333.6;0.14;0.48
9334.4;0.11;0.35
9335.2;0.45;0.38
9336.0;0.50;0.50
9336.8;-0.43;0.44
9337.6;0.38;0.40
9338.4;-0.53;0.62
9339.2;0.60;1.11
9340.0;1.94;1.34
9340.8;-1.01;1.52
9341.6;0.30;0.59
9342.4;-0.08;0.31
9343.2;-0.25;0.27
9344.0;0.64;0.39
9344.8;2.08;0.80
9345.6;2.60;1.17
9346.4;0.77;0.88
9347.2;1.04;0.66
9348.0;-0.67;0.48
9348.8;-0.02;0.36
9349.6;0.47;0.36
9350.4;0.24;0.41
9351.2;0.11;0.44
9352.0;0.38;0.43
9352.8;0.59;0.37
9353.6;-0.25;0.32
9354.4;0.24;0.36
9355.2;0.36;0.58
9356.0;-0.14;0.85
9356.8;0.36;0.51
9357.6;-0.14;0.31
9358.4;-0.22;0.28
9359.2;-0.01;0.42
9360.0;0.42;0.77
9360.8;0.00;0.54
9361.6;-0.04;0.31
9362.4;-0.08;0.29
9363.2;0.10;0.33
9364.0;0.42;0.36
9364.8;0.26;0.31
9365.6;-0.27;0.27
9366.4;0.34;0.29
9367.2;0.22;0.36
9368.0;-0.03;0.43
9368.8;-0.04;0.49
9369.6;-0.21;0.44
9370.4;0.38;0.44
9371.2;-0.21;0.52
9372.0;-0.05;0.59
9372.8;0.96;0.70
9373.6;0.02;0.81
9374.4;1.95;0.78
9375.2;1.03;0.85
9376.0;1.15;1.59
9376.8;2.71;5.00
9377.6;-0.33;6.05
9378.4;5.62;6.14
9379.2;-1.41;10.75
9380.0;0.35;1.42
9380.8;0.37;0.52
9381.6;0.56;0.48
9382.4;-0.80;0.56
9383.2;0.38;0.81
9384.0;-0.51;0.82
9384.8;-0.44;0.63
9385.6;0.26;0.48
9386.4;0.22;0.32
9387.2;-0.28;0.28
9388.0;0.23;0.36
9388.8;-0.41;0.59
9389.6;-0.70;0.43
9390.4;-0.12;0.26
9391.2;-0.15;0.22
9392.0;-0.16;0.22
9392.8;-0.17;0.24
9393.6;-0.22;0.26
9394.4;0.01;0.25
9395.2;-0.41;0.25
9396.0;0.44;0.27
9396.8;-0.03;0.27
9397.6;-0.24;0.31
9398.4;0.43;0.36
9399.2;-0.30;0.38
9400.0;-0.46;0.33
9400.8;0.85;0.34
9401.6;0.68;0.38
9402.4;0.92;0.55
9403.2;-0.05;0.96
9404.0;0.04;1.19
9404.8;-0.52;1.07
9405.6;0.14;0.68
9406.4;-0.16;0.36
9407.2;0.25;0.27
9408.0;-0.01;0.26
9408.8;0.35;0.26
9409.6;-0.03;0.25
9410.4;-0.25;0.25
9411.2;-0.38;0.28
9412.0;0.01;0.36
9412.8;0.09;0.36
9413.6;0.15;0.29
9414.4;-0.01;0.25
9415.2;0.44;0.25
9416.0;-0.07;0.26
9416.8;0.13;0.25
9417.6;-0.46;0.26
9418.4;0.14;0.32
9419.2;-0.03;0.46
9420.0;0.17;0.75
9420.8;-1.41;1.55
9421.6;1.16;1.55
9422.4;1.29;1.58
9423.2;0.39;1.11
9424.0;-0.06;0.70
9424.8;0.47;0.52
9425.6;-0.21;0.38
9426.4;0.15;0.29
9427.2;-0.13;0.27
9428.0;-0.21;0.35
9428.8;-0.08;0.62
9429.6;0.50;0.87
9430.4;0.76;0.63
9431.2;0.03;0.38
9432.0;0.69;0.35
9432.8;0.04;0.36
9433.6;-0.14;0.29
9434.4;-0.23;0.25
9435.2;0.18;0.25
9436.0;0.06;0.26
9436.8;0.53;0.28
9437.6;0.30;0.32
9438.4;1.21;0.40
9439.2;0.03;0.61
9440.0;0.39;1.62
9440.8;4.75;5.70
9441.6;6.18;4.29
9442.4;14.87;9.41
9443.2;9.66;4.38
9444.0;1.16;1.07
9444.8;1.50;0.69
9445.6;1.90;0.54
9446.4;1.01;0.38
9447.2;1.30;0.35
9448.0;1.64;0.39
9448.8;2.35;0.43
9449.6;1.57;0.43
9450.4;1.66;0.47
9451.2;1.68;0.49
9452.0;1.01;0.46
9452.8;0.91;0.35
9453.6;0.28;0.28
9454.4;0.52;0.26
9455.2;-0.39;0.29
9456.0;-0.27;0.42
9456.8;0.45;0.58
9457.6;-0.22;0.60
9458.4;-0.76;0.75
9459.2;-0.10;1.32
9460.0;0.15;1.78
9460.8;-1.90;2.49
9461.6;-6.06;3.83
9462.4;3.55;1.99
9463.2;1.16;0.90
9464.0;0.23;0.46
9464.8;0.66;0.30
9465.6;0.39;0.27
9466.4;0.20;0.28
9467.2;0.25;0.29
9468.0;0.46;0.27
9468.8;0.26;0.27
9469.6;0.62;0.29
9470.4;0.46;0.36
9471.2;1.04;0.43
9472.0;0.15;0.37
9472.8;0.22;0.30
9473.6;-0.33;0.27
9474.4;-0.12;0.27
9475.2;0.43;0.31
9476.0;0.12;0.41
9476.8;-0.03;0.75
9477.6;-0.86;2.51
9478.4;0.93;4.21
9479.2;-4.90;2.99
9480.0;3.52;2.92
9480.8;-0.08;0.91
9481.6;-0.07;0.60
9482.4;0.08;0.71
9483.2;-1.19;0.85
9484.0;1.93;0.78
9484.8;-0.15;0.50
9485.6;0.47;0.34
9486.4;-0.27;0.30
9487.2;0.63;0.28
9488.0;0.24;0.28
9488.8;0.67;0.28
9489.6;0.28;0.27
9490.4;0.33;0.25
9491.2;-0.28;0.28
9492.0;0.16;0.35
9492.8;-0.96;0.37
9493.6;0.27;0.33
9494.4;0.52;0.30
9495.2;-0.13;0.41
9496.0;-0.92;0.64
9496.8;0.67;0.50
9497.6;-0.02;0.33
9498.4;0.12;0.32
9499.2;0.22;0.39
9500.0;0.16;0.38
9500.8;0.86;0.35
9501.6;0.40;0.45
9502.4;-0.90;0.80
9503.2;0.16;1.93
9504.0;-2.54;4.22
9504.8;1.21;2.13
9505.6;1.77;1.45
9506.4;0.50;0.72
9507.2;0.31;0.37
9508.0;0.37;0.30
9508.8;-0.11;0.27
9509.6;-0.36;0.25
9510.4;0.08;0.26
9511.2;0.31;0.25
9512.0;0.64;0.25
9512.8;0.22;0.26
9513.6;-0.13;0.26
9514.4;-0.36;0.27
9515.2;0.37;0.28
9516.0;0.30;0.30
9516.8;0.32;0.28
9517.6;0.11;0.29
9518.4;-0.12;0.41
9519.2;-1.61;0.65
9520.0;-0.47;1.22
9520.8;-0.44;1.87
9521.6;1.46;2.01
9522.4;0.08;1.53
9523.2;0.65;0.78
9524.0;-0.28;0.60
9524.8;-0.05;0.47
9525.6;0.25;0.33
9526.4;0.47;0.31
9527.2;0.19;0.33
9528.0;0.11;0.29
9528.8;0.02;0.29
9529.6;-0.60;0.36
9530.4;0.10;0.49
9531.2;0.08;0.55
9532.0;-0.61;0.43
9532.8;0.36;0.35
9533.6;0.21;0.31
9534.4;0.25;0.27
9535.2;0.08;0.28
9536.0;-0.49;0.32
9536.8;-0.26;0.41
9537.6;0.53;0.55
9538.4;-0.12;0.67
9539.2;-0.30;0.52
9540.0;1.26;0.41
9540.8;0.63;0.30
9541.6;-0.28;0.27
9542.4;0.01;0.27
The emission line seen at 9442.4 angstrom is [O II] 3727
